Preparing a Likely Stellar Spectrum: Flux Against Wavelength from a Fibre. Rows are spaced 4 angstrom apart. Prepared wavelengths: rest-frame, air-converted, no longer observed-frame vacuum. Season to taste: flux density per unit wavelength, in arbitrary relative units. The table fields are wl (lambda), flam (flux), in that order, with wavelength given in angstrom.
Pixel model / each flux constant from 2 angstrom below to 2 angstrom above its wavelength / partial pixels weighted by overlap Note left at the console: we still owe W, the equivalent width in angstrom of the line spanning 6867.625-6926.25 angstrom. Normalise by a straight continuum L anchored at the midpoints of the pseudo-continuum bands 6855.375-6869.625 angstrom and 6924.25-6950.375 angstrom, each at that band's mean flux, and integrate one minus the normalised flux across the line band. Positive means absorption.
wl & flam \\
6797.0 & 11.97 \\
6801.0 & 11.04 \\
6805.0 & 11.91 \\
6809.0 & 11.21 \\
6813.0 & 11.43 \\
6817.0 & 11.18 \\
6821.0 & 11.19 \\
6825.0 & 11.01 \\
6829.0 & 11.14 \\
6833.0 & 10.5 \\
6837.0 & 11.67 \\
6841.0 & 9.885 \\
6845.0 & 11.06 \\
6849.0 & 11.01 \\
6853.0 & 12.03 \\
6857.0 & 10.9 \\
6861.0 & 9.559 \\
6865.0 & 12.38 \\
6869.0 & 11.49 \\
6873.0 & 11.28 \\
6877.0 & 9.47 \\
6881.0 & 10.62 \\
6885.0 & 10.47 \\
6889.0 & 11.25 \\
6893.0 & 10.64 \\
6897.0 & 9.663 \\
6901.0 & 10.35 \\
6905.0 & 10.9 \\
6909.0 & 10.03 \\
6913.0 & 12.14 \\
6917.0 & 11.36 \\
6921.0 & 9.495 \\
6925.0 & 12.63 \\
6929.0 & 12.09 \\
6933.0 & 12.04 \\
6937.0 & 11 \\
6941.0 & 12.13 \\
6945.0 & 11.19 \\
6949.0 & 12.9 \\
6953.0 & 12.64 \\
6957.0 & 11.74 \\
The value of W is 3.61 angstrom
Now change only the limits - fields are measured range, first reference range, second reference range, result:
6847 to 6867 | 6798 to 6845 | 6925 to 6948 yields 0.3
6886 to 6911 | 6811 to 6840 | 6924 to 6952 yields 2.6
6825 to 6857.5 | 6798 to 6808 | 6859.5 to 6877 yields 0.6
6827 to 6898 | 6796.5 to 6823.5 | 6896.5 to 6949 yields 3.0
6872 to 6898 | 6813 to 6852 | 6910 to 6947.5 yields 1.9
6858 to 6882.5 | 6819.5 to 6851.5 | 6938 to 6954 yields 1.1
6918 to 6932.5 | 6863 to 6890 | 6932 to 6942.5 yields 0.1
